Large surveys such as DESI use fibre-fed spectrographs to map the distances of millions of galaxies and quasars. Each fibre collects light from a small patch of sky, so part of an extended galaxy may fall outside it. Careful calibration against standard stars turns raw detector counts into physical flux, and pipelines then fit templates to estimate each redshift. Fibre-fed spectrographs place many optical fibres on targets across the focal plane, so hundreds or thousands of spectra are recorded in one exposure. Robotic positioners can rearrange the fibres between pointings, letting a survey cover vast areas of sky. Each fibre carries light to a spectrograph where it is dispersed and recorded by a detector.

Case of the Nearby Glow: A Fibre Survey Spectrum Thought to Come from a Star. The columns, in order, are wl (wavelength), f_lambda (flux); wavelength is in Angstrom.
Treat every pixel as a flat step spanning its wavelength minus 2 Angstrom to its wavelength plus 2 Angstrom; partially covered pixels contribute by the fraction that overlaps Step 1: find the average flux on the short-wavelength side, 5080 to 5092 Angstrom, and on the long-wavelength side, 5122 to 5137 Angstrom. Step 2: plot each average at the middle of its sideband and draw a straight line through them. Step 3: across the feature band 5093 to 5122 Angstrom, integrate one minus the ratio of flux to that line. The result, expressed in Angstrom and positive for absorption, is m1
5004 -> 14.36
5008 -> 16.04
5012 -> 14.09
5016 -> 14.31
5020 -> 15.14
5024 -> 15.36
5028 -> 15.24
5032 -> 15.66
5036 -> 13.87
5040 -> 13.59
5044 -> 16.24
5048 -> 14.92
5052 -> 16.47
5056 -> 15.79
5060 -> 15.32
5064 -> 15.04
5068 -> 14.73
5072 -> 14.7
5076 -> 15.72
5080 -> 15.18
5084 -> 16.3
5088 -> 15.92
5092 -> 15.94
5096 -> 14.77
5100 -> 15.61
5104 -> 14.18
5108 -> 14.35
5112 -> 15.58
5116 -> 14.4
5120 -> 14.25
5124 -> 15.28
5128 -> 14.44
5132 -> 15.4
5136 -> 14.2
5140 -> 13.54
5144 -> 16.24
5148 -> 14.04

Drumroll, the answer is 1.2 Angstrom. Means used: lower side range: 15.9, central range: 14.8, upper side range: 14.9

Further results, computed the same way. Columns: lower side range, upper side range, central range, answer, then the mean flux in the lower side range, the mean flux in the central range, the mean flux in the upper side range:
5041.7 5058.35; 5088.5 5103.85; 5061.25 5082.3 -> 0.7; 15.8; 15.1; 15.3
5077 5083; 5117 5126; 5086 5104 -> -0.3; 15.5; 15.4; 14.7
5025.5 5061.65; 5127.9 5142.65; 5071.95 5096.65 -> -1.2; 15.2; 15.6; 14.5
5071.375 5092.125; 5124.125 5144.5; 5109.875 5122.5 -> 0.2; 15.7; 14.8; 14.7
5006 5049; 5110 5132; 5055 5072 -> -0.2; 15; 15.1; 14.8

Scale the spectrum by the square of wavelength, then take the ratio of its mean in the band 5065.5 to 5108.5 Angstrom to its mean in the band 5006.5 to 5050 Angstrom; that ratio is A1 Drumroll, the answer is 1.0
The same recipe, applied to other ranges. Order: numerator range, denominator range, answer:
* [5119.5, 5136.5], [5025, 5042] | 1.05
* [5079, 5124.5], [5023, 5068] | 1.02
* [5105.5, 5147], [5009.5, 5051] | 1.03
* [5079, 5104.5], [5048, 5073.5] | 1.02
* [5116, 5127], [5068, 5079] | 0.99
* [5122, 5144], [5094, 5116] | 1.00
